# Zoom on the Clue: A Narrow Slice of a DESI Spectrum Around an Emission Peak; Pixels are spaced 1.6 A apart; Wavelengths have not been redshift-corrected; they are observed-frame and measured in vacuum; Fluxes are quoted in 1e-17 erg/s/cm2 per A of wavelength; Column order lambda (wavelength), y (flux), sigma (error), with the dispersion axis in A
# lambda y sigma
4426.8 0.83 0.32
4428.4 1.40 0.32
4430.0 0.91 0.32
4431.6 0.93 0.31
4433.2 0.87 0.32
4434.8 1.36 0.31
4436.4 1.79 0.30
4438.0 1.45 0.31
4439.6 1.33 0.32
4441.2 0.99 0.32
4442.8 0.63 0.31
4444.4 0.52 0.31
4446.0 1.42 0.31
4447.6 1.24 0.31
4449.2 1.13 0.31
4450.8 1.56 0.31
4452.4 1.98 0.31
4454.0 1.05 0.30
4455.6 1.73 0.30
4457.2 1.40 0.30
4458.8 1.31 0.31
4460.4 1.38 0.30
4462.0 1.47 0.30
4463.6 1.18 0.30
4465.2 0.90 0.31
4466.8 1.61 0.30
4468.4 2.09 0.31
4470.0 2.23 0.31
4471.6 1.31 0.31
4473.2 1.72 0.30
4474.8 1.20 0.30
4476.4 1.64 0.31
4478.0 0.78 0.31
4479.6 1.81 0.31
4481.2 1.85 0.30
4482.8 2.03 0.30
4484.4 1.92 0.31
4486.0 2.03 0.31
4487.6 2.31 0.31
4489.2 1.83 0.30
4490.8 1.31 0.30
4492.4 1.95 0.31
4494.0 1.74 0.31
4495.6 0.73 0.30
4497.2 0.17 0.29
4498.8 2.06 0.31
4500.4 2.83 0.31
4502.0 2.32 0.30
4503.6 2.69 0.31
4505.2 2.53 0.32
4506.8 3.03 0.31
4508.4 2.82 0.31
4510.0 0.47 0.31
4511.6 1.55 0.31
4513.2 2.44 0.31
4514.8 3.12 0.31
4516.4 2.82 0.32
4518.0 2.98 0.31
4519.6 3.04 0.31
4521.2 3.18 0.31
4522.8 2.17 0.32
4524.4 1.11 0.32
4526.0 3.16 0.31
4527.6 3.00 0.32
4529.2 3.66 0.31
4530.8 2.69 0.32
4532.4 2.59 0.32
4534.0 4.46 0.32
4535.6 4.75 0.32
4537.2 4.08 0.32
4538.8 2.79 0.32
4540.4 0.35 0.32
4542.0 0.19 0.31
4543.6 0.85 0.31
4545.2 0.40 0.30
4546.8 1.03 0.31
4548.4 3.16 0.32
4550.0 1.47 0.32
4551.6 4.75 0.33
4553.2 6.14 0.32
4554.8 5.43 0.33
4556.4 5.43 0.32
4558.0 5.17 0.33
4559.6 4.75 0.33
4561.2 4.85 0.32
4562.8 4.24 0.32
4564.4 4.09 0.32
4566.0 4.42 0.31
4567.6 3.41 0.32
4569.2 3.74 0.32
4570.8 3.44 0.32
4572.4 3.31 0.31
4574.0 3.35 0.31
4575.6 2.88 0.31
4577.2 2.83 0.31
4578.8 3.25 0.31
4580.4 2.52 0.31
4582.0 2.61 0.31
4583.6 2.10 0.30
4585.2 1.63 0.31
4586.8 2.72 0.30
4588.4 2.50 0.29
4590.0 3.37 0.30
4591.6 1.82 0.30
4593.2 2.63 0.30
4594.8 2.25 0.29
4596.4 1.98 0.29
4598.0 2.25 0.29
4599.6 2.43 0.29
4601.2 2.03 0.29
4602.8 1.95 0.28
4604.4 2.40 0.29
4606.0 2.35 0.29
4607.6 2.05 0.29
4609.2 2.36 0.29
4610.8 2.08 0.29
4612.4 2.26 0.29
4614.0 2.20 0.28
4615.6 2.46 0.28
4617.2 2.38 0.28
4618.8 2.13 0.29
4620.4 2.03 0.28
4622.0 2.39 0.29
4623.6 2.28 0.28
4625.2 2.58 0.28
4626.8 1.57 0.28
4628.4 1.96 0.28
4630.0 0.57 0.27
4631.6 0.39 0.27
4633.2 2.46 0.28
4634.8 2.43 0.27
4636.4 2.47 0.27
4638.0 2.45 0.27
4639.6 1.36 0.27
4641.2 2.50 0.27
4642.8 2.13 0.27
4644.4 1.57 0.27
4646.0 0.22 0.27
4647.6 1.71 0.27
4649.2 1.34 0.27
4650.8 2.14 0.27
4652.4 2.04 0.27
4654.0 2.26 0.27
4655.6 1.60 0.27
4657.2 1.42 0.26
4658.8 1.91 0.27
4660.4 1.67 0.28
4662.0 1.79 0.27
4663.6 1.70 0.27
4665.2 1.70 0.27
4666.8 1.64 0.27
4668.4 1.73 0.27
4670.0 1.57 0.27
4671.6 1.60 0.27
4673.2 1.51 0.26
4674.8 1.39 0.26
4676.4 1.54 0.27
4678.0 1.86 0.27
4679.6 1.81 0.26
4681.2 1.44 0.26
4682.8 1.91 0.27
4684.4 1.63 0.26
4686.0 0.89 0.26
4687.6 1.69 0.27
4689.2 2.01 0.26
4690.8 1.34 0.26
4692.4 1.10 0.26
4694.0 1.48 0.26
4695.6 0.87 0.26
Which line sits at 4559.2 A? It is Lyman alpha 1216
